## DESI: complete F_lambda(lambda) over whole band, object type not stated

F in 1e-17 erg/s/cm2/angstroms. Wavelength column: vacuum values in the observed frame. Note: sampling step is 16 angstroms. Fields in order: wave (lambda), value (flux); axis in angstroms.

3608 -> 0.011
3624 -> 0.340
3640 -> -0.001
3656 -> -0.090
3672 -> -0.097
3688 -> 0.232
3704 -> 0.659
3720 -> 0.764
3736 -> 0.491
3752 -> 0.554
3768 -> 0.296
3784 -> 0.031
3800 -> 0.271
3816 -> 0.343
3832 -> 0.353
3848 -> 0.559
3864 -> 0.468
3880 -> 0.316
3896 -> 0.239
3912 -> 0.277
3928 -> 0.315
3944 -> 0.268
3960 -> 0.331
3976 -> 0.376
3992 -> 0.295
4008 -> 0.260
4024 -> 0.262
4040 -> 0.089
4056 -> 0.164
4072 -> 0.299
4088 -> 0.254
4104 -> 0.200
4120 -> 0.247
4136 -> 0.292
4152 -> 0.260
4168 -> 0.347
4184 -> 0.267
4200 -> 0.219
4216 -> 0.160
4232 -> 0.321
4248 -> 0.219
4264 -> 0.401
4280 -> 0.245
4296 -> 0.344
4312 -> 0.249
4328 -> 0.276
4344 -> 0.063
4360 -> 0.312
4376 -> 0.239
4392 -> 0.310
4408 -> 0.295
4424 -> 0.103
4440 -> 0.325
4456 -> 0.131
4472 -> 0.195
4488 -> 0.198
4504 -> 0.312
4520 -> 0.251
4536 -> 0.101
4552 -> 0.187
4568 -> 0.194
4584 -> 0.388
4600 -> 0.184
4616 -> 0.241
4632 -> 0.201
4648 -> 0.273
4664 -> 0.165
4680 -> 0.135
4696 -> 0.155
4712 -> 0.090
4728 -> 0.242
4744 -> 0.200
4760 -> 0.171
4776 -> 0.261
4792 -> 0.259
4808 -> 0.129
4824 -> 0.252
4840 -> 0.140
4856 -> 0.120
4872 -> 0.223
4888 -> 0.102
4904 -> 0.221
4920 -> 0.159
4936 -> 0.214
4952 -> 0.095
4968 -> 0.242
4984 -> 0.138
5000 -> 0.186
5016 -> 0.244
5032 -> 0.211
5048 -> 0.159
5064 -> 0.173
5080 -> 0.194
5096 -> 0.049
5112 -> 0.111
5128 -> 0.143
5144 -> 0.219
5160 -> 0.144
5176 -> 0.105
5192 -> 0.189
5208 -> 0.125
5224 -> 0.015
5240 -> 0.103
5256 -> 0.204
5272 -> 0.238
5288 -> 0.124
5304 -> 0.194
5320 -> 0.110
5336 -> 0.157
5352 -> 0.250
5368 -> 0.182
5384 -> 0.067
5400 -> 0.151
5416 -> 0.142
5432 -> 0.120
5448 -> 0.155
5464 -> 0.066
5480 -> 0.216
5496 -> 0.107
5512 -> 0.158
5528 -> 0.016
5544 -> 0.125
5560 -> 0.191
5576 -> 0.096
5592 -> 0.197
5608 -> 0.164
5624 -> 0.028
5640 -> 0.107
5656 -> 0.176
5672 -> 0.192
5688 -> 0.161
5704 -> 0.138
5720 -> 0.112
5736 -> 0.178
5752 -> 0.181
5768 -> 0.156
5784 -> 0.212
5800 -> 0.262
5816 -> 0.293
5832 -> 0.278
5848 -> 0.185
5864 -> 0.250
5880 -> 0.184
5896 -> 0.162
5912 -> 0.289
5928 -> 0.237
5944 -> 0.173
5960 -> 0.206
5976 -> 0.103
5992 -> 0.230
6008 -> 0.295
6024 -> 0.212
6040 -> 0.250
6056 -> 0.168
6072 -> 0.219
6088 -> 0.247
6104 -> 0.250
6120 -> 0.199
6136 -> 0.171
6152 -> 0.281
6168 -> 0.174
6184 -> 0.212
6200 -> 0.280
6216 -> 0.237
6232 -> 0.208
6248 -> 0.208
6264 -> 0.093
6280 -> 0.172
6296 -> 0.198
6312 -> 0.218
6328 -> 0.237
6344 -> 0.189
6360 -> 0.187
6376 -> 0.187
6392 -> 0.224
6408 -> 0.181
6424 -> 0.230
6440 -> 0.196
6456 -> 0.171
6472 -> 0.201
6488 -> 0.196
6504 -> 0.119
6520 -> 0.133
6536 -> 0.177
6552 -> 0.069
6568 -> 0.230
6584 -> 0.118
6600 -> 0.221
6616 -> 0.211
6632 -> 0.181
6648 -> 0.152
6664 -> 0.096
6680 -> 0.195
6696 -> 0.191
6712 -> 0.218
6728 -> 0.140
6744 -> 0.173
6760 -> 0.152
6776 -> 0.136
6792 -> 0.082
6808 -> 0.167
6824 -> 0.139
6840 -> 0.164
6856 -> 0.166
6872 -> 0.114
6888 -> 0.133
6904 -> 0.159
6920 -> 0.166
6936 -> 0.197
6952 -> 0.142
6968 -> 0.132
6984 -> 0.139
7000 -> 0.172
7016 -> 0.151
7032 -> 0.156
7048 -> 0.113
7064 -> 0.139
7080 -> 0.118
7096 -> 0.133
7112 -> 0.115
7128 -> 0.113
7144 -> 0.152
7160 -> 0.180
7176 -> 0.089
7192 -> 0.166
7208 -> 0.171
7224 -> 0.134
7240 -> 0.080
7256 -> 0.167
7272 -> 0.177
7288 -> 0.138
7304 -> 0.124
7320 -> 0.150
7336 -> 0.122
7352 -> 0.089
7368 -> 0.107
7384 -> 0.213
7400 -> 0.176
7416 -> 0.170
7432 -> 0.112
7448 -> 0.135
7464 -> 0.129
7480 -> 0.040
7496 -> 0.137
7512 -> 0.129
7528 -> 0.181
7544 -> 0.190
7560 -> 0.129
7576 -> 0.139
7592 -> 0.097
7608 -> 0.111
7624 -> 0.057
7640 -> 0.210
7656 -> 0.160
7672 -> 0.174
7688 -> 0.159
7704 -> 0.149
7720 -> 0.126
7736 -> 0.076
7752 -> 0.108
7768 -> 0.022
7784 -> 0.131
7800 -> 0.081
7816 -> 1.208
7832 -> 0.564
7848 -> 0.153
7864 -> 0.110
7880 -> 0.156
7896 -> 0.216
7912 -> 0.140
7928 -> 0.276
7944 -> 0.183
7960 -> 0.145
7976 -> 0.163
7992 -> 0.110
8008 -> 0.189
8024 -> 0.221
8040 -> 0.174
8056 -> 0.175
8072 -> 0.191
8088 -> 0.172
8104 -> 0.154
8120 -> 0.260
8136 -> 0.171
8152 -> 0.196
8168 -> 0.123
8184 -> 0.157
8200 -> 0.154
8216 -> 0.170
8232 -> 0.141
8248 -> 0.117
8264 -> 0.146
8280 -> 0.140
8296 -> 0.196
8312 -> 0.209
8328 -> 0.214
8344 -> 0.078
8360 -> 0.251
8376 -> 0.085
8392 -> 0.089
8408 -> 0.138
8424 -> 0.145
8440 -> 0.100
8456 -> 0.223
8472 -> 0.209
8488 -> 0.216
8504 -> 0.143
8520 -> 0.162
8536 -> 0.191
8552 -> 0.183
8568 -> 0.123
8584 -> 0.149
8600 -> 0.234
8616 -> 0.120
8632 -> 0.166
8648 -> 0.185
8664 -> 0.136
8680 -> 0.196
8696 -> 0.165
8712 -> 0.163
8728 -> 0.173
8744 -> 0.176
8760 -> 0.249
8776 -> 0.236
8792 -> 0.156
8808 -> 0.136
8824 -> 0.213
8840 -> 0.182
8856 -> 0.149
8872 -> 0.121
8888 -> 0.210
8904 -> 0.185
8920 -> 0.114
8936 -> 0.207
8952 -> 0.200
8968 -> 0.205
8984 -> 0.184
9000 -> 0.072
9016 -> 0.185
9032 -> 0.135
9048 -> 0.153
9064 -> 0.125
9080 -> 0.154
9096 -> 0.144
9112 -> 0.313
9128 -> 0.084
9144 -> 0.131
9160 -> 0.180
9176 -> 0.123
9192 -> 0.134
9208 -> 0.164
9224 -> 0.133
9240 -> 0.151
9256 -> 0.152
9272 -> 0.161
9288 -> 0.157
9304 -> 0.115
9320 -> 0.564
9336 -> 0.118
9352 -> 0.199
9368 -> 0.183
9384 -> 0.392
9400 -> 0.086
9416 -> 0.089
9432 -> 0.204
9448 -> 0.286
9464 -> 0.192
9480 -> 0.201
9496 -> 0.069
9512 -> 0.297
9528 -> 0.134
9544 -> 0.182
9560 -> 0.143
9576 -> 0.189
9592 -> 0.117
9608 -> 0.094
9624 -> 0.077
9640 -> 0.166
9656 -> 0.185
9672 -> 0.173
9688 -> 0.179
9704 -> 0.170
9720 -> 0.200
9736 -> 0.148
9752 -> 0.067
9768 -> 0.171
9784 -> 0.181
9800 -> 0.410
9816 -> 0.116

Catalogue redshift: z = 1.10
